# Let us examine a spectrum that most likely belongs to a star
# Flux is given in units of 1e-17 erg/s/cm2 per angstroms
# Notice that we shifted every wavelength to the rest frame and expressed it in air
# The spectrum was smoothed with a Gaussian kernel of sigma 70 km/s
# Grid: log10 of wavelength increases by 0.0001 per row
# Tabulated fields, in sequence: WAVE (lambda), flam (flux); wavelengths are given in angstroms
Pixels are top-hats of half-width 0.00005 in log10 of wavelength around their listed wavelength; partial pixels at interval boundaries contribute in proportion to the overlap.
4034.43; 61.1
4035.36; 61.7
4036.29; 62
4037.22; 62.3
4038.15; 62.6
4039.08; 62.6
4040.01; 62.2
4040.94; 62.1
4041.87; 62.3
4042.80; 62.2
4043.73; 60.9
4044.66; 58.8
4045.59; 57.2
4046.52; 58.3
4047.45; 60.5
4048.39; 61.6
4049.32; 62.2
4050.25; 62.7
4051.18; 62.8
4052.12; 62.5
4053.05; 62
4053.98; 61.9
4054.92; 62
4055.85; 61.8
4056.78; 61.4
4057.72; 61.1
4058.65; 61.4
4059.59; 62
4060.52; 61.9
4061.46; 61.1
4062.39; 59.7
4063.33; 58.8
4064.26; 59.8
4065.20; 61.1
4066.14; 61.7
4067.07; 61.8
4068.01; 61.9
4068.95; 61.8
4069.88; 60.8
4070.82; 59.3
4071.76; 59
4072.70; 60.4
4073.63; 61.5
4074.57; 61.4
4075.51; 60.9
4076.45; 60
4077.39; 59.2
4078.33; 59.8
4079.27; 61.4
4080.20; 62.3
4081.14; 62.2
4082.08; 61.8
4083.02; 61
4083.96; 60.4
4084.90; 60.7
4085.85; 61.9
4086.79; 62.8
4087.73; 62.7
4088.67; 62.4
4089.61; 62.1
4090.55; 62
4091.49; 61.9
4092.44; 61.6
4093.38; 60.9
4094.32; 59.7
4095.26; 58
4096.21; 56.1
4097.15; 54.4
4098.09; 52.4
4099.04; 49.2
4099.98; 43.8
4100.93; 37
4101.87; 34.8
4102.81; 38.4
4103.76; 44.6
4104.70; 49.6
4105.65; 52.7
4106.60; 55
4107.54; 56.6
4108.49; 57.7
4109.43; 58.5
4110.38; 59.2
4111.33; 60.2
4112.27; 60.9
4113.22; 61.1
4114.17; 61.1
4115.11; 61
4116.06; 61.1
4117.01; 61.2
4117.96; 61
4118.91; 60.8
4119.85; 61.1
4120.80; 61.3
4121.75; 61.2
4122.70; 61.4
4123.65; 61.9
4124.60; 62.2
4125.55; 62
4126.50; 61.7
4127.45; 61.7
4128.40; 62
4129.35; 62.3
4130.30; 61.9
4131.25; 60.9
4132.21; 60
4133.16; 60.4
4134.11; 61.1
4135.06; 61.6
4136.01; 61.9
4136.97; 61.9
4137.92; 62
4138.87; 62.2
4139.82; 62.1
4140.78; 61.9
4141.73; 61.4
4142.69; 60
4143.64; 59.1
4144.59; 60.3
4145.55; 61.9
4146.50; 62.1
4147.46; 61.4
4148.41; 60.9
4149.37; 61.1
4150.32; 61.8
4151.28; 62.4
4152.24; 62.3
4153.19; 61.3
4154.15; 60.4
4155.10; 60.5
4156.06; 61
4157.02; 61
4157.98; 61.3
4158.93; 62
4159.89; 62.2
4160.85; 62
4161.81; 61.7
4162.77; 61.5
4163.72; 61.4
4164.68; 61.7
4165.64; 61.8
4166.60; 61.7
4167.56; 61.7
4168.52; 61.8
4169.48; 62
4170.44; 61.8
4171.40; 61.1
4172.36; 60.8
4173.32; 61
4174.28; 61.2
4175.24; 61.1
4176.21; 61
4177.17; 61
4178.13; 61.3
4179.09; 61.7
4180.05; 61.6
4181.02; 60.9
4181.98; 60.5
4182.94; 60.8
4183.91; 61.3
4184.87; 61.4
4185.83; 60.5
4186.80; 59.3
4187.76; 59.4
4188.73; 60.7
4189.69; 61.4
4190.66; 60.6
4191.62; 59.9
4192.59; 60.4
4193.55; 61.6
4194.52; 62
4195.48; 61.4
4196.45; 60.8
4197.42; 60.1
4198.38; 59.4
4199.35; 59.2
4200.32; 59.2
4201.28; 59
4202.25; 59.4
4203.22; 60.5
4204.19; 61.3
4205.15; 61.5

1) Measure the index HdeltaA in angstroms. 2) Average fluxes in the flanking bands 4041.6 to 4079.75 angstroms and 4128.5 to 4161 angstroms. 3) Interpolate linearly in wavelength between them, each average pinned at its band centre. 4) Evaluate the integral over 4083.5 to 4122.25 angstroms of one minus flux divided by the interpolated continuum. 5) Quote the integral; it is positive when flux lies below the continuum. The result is 2.8 angstroms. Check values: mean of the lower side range 61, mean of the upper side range 61.4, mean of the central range 56.8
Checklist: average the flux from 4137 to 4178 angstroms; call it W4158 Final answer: 61.4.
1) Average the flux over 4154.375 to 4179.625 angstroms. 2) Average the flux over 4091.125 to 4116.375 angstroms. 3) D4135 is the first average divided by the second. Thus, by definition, 1.13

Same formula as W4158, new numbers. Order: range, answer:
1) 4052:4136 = 59.2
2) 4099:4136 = 57.4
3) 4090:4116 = 54.5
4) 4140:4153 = 61.3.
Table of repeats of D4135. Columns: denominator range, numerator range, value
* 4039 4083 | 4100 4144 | 0.95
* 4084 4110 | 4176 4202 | 1.11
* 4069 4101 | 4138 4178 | 1.04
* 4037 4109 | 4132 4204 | 1.04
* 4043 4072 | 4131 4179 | 1.01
